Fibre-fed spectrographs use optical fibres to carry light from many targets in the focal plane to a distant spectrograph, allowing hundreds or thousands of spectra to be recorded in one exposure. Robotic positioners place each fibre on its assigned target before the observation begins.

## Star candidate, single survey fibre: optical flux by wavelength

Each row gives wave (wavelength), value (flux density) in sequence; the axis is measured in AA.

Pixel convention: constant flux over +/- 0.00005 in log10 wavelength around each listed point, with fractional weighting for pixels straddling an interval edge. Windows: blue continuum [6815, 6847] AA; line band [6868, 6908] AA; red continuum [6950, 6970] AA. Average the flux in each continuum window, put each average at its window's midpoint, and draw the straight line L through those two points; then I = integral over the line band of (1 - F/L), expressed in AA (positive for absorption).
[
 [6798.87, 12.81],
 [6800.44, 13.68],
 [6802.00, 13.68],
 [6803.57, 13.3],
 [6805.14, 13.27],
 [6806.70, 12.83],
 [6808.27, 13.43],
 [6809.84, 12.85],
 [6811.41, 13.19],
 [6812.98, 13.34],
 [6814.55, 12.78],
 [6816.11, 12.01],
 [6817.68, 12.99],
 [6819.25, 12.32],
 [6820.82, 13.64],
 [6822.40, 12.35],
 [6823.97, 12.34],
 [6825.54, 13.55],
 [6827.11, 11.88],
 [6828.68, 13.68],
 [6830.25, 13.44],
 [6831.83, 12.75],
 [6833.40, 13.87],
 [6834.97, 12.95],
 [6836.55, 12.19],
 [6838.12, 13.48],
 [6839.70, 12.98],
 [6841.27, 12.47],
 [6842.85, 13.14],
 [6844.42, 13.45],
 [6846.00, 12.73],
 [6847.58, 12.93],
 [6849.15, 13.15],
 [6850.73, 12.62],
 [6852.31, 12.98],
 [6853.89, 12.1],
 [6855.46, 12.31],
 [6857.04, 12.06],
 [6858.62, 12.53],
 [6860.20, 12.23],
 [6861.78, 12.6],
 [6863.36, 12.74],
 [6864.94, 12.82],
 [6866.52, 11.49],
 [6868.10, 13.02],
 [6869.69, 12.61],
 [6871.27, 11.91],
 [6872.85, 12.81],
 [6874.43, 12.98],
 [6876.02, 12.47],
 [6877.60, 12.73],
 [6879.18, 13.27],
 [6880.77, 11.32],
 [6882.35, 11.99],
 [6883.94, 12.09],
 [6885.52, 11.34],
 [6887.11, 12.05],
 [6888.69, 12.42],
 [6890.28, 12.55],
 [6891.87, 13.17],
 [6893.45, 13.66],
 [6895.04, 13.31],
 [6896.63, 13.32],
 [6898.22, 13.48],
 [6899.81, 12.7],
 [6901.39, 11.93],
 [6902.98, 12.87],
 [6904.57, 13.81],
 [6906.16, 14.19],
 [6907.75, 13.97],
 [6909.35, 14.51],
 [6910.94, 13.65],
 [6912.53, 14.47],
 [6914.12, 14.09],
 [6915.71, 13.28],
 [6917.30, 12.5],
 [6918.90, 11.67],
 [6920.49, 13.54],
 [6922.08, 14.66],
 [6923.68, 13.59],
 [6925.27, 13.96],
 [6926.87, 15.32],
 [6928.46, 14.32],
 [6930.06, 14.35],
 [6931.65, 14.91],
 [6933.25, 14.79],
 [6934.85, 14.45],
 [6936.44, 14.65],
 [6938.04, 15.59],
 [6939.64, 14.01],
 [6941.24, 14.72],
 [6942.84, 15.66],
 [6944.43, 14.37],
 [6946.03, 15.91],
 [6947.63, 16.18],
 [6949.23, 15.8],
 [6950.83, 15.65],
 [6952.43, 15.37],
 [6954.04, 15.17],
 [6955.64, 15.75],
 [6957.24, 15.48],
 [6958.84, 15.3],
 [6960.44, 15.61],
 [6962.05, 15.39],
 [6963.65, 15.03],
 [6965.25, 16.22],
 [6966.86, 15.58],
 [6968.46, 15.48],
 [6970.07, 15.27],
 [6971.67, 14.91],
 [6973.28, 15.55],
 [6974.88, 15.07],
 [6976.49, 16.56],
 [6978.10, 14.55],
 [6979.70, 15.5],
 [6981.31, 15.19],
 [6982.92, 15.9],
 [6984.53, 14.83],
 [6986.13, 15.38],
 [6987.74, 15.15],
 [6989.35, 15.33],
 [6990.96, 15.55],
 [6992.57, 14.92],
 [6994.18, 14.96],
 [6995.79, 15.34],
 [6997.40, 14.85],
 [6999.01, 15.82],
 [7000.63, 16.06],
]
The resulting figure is 3.7 AA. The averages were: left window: 12.9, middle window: 12.7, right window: 15.5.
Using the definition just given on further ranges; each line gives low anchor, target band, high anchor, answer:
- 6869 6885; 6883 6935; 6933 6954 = 1.0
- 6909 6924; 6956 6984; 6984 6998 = -1.4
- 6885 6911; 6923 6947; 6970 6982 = -0.9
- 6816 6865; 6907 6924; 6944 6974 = 1.0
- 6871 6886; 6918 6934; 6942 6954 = 0.5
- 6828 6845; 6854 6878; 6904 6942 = 1.8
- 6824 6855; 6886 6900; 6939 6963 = 1.2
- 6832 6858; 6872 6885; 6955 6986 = 1.1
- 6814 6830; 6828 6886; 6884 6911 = 1.1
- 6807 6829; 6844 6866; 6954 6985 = 1.4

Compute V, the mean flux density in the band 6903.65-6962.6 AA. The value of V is 14.6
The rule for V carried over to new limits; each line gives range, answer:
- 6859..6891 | 12.4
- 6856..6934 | 13.1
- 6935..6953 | 15.2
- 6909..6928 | 13.8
